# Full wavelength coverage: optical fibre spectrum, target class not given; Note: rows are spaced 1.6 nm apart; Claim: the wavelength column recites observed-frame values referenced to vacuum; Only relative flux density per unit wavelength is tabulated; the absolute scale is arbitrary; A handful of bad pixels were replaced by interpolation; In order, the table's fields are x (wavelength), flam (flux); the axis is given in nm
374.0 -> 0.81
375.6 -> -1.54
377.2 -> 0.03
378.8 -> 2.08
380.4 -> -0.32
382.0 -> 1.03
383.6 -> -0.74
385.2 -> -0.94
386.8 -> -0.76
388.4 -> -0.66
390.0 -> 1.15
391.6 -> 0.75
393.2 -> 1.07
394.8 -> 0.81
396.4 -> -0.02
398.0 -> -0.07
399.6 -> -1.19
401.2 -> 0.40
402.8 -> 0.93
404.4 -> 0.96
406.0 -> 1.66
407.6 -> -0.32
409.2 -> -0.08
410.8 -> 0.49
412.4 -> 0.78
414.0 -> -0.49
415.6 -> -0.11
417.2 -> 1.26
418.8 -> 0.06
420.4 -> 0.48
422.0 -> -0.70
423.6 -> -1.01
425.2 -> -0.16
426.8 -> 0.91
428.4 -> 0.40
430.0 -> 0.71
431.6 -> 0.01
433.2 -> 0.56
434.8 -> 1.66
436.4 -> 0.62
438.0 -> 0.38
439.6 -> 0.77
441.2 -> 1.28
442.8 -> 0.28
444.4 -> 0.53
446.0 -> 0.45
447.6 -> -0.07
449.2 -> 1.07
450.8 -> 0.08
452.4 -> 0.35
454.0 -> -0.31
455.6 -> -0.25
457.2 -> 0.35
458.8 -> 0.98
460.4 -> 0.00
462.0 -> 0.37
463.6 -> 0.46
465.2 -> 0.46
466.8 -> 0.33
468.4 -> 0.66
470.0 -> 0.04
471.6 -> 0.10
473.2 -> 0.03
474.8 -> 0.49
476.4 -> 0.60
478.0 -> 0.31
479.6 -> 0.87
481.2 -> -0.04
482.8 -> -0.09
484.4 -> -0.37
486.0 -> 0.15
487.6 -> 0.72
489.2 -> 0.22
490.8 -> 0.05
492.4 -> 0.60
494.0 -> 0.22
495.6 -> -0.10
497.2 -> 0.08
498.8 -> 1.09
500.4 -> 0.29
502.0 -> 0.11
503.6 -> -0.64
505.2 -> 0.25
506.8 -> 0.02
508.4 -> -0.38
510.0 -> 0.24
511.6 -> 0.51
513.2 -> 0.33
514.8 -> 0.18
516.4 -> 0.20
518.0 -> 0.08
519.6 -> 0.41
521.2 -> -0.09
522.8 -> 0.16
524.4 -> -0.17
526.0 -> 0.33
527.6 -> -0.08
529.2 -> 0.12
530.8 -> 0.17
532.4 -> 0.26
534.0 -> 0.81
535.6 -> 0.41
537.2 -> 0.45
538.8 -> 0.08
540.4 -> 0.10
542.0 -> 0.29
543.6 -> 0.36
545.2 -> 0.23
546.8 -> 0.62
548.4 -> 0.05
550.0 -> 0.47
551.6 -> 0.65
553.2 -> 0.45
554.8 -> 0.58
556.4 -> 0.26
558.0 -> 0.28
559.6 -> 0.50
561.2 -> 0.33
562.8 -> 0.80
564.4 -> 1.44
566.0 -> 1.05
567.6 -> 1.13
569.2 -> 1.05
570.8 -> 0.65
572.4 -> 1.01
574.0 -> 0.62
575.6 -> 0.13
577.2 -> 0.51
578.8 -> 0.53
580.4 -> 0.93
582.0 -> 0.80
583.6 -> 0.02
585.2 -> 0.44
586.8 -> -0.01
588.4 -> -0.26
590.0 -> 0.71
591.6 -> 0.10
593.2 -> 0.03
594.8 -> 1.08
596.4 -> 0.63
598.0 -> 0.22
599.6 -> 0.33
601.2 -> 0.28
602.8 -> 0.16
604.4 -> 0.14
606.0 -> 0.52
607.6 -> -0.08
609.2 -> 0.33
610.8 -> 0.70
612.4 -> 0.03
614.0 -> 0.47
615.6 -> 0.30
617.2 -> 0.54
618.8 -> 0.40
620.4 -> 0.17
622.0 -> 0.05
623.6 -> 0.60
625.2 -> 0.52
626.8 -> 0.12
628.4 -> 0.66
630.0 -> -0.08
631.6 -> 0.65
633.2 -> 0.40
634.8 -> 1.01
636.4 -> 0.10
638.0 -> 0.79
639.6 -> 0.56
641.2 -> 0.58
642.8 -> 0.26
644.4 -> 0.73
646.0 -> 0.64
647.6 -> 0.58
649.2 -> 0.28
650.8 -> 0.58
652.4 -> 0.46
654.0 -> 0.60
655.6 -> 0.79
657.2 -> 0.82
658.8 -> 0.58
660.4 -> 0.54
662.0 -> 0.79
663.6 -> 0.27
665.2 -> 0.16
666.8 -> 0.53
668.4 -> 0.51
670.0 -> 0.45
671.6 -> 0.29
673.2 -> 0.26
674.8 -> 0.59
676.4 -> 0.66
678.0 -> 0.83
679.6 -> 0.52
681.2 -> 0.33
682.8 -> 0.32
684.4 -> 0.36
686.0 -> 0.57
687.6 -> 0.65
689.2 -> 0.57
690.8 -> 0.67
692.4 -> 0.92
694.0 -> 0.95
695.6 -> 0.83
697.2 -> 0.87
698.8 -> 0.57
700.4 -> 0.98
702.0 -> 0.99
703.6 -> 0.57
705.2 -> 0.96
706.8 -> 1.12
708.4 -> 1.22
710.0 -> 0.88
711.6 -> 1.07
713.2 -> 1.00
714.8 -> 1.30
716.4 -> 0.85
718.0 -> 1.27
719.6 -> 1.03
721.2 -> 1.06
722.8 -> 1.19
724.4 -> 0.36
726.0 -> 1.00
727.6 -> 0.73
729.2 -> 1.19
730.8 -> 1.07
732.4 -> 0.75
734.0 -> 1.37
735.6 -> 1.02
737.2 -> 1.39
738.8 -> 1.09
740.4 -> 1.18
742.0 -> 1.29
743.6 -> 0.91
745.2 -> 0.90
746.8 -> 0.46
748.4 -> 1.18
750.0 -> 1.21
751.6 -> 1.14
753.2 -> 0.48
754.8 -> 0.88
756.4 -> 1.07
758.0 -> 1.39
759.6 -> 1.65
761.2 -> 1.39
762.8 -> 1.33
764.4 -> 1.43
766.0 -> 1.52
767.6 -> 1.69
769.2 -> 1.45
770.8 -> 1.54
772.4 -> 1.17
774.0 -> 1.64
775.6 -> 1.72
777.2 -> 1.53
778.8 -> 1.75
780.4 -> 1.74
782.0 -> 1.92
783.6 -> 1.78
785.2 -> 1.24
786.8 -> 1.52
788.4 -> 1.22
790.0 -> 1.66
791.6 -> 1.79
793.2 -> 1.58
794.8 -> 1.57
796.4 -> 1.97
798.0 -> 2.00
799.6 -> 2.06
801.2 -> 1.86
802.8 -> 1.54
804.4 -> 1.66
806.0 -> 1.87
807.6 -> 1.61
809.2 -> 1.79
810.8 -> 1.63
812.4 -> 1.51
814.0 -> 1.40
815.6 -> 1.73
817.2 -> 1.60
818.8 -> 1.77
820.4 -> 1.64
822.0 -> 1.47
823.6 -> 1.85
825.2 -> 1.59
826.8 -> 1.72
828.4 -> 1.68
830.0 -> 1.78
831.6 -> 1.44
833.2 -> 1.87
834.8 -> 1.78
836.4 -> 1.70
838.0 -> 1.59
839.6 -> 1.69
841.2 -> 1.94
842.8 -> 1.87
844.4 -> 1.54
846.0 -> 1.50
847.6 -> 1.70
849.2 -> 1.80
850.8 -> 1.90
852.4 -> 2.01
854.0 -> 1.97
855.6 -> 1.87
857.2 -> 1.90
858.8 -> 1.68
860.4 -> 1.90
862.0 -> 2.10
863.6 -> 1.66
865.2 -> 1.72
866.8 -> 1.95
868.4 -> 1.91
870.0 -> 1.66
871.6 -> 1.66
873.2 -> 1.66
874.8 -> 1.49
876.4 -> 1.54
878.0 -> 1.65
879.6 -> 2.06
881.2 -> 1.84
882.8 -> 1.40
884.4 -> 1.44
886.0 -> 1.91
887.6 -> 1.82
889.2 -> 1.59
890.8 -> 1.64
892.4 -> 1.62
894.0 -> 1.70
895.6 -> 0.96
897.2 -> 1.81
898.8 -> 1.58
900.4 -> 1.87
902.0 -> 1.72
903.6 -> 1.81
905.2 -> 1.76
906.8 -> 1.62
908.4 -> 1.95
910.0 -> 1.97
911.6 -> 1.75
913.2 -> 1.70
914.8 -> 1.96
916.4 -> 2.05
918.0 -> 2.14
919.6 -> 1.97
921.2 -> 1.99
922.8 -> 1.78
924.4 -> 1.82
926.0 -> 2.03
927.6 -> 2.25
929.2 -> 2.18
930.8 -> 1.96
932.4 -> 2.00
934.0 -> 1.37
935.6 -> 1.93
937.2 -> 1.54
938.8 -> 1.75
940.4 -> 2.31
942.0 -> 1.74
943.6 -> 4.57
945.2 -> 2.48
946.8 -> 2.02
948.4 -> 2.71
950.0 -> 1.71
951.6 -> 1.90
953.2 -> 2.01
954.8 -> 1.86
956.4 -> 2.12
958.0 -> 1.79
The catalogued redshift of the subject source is 0.73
